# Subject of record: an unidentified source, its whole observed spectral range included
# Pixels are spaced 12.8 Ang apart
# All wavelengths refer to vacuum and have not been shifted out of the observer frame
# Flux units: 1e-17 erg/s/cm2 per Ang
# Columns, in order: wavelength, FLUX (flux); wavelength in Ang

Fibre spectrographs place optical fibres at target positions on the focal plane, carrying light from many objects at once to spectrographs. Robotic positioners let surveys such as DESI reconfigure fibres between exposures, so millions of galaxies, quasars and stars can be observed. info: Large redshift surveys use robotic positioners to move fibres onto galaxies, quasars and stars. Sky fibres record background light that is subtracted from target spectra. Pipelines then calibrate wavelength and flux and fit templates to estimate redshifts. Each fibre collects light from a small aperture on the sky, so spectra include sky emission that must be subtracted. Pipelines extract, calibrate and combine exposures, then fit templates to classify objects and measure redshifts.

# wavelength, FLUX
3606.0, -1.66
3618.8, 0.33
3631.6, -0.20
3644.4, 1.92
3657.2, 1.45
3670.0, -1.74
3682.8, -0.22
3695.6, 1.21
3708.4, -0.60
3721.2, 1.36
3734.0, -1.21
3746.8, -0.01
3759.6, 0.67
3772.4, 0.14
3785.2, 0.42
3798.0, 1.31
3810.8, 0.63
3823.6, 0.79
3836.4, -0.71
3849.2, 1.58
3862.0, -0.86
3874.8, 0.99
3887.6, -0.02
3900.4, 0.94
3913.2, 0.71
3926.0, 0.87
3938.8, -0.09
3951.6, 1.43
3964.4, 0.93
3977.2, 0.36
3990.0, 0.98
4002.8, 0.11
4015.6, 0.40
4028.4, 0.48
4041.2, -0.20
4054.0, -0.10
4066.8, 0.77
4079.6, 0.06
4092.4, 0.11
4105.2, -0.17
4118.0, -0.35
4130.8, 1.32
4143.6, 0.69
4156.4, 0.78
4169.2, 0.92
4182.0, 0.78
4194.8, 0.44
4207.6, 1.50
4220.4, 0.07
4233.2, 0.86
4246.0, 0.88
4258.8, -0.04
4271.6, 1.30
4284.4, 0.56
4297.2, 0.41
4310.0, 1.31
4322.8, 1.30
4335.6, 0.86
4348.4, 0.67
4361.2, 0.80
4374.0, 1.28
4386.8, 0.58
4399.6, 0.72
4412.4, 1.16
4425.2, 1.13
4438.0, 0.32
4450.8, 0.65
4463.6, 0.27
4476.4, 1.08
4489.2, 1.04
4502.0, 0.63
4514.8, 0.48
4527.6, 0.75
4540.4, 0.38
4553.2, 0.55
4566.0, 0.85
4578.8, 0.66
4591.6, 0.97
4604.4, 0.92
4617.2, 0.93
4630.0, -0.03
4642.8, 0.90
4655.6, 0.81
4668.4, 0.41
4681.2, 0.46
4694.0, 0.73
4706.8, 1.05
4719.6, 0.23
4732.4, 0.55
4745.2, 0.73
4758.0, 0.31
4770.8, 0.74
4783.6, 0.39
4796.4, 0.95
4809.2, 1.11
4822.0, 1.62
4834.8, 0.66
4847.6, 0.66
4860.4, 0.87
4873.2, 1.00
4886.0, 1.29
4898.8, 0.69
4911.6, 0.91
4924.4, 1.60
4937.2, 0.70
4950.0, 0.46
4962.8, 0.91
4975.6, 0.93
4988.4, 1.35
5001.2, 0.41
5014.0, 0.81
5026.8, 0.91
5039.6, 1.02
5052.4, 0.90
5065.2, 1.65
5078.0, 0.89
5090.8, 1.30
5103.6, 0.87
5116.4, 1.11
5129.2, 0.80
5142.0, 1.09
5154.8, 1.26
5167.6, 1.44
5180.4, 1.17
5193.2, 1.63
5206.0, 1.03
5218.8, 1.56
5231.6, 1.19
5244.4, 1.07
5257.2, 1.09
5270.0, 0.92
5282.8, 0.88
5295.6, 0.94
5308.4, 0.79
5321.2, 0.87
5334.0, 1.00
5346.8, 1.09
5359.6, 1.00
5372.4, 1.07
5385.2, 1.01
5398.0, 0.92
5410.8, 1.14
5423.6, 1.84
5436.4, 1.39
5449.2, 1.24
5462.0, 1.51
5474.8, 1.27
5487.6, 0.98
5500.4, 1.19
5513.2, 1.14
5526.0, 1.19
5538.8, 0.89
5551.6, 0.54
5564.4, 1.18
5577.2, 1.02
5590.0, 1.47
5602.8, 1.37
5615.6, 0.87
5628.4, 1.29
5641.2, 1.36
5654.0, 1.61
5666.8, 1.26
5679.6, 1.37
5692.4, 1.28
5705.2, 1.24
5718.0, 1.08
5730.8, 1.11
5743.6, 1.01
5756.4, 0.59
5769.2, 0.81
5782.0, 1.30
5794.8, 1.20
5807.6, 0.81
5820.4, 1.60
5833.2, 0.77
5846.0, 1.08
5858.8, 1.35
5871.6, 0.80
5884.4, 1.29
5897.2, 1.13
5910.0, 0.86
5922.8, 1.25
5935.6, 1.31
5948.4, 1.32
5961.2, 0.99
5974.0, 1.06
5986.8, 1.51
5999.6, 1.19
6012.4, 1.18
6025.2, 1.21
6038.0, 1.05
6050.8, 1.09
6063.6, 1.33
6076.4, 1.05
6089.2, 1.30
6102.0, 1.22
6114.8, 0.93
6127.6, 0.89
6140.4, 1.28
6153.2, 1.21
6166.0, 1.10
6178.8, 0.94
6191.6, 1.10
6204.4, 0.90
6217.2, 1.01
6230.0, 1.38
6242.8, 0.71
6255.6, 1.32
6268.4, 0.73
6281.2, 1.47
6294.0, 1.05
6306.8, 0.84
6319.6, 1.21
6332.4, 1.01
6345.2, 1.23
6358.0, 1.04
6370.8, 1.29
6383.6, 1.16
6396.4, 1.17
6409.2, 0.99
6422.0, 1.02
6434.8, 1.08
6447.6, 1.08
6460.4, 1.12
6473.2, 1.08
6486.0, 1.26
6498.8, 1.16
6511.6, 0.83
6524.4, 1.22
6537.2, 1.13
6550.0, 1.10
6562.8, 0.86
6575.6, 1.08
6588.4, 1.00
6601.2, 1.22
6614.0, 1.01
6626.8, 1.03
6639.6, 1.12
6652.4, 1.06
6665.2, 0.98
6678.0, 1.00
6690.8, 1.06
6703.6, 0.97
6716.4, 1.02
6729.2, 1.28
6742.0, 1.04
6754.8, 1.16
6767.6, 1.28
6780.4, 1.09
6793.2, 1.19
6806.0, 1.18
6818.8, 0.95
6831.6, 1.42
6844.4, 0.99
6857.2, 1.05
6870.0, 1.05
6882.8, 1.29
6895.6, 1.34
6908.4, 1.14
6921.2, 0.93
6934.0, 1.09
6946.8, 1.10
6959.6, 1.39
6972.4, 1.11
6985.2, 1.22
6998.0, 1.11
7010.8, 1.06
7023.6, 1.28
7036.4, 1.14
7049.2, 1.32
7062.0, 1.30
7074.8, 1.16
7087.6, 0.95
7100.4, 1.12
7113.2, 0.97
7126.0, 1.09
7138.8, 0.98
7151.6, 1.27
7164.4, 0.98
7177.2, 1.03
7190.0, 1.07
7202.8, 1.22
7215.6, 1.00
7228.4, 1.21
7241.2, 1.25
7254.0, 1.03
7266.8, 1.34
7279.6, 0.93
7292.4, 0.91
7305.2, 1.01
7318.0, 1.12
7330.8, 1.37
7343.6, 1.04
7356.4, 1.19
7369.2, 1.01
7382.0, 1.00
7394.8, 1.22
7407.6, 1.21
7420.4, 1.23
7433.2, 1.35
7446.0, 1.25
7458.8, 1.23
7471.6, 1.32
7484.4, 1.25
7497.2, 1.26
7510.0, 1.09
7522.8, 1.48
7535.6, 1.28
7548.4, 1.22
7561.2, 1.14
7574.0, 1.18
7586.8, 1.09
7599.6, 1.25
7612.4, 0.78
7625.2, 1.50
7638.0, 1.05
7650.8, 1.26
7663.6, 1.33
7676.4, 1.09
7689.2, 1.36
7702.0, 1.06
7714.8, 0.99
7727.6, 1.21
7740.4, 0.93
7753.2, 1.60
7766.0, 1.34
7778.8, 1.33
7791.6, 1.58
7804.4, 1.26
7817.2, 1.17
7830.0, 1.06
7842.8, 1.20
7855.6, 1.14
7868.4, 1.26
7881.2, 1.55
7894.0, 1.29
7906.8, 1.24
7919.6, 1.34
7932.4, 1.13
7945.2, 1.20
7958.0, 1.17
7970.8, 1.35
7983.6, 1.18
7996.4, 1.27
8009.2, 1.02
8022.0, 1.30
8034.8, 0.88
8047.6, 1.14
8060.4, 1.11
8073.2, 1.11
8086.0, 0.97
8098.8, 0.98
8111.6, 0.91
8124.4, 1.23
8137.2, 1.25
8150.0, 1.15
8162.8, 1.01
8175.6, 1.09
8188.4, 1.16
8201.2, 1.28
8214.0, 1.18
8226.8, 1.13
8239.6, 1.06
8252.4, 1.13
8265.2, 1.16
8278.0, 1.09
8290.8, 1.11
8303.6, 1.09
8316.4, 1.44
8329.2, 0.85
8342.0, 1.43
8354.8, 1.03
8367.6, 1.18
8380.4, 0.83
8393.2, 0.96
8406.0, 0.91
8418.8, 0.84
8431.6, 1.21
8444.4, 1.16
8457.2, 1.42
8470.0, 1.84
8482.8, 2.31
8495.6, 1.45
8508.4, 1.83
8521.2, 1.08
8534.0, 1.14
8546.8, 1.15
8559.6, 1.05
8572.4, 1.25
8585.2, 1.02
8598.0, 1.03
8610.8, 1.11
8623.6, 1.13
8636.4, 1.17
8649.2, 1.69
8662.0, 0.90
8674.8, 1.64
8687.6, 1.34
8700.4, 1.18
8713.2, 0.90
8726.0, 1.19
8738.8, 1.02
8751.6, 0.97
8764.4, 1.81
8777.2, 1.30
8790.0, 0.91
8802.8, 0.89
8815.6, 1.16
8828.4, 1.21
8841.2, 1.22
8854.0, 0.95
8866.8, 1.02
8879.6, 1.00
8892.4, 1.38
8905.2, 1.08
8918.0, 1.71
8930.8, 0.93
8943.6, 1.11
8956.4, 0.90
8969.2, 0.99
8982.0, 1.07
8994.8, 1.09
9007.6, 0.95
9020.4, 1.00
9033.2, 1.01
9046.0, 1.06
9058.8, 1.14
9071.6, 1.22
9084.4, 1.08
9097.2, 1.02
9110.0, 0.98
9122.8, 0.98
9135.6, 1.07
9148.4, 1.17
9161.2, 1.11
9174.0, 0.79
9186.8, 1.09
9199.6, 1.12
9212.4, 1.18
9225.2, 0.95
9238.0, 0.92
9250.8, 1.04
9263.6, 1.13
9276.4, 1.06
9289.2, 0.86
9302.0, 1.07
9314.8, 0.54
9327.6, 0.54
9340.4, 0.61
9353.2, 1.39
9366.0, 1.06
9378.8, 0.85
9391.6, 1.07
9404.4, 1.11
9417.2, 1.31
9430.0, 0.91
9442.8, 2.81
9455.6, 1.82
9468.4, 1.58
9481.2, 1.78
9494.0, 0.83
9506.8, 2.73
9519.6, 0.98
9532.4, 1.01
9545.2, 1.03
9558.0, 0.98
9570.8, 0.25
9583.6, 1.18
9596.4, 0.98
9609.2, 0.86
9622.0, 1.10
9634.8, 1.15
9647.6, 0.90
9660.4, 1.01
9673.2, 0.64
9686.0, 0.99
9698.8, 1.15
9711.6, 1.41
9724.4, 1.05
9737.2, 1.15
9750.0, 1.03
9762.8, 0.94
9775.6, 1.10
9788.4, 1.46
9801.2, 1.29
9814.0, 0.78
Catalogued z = 0.29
